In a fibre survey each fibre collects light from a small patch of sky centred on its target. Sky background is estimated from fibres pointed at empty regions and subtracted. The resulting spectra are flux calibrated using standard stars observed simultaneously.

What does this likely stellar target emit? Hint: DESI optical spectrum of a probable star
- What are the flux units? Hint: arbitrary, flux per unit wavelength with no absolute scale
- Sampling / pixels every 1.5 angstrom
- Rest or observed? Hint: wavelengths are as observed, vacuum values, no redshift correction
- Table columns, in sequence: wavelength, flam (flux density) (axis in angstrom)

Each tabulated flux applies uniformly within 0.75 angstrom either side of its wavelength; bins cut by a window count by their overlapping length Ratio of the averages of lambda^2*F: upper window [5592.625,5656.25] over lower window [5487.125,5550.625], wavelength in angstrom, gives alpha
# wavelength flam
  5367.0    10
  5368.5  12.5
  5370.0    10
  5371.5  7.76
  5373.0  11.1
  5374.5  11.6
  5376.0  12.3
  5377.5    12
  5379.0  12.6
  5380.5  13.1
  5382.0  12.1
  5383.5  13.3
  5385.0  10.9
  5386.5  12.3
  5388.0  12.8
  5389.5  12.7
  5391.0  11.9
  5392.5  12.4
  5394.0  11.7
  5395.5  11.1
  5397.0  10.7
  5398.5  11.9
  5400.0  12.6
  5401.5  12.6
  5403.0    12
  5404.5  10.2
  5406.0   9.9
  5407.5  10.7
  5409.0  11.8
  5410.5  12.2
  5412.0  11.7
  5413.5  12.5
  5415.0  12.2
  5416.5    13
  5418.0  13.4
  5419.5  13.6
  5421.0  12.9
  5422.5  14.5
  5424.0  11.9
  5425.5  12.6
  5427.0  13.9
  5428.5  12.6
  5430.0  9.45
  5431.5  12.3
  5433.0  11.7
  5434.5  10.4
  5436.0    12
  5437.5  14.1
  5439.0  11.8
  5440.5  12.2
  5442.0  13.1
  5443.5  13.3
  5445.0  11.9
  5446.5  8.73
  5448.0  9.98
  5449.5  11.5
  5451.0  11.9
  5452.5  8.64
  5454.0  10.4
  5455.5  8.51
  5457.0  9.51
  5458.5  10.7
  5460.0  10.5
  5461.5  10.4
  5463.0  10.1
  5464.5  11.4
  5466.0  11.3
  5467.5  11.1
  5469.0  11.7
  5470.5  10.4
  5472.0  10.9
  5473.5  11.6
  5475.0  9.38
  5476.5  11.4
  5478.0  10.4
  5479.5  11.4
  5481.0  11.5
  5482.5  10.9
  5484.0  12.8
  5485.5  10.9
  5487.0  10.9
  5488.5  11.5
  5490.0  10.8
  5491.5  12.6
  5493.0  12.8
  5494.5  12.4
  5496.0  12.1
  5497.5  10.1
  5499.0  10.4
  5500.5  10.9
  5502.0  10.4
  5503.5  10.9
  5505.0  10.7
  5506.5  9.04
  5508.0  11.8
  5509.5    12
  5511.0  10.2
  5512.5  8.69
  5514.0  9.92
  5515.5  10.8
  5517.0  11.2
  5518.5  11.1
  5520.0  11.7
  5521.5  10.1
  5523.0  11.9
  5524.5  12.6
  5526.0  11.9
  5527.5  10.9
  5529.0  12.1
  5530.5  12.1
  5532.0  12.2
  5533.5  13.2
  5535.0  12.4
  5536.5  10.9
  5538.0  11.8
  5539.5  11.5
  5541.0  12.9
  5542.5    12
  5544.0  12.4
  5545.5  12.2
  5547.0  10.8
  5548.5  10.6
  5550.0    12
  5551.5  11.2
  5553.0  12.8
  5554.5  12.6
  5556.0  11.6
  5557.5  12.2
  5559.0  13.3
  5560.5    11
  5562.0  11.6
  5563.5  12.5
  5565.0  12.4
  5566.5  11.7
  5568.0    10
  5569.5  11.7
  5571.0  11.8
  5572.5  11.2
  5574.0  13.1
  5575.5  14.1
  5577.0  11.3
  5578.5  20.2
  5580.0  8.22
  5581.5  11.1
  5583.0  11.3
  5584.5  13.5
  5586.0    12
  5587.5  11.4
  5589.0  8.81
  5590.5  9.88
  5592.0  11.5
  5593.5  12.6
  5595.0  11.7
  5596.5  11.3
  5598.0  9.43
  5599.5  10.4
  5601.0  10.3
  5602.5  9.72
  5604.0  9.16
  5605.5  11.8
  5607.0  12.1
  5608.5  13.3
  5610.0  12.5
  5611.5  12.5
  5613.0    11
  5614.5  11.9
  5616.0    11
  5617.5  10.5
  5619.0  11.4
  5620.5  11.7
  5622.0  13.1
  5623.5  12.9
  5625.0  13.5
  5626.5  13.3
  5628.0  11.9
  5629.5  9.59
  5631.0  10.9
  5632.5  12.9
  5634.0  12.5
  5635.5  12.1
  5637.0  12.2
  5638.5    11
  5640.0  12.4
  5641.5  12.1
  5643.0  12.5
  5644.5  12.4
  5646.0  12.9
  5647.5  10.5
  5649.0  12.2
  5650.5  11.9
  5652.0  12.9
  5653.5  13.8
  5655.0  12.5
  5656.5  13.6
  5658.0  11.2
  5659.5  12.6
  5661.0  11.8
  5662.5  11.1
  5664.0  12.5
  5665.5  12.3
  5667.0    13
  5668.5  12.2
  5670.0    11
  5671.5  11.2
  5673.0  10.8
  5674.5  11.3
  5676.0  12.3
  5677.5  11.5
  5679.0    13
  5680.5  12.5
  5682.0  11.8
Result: 1.1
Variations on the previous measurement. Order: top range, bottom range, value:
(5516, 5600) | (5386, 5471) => 1.06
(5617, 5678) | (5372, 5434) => 1.09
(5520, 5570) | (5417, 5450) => 1.01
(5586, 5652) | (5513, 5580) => 1.00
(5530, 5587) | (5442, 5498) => 1.13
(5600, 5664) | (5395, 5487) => 1.11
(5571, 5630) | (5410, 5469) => 1.07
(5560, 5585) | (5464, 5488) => 1.13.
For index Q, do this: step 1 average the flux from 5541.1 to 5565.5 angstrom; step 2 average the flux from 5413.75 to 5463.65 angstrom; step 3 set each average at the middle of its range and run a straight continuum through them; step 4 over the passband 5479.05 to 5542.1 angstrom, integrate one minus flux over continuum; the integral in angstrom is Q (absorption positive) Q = 2.60 angstrom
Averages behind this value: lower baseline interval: 11.6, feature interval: 11.4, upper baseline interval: 12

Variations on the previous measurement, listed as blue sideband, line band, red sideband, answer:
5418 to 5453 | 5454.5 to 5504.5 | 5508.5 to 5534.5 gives 2.9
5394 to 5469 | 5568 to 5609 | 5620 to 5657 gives 1.9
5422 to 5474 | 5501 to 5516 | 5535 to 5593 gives 1.5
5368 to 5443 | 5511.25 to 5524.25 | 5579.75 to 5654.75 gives 1.2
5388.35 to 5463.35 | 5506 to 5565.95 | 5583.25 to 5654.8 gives 0.4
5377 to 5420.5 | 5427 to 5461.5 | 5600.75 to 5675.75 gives 2.4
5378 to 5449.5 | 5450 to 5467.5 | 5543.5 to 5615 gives 2.4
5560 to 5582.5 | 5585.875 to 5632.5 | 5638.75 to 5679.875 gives 2.8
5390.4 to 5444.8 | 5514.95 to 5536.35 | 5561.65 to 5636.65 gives 0.3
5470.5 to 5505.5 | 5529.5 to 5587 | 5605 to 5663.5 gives -2.3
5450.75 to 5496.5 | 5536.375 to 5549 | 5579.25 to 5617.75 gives -0.8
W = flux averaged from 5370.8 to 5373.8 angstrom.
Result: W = 9.49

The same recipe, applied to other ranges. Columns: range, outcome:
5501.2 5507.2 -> 10.3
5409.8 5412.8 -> 12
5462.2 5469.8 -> 11.1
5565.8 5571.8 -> 11.3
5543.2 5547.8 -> 11.8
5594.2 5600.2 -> 10.7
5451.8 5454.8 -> 9.52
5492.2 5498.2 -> 11.9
